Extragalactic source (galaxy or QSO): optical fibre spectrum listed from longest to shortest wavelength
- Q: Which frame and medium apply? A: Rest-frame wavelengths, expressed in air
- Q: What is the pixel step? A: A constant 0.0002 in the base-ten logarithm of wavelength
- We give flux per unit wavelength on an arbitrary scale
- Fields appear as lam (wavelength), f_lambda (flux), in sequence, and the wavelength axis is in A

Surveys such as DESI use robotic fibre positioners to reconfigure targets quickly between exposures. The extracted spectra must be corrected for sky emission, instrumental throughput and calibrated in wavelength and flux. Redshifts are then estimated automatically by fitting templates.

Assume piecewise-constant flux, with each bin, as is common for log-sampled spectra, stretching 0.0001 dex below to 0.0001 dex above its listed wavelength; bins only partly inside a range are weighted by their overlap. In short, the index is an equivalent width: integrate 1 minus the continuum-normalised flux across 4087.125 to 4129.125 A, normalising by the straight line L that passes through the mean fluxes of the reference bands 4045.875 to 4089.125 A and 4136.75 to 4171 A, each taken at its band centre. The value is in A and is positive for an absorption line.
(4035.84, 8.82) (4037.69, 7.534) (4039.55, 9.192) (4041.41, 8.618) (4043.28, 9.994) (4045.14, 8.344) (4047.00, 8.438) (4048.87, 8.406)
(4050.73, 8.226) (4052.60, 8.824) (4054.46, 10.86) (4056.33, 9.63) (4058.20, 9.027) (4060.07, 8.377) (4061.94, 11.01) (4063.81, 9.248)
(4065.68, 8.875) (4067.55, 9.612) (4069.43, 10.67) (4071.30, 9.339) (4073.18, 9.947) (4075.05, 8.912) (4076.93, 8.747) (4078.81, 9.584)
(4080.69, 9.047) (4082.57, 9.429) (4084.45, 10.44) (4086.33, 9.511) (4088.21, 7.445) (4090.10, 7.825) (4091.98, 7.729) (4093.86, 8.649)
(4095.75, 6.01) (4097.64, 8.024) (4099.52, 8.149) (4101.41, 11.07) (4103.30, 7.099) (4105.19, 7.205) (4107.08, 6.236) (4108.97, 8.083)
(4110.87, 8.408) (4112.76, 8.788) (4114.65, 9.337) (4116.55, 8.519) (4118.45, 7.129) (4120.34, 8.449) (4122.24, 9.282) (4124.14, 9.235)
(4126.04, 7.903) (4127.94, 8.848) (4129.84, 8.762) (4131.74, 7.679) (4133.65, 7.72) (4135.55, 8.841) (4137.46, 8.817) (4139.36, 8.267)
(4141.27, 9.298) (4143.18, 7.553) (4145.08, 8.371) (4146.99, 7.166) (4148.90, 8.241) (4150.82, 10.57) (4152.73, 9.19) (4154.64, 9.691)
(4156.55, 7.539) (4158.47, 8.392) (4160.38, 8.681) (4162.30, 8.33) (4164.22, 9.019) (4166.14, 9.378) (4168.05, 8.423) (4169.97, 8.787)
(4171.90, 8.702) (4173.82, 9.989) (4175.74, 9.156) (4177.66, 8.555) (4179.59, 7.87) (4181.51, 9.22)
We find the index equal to 3.8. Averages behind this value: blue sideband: 9.28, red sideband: 8.65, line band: 8.17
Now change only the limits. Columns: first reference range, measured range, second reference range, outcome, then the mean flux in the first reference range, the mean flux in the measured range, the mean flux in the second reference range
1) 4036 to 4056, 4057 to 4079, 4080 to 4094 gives -1.6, 8.87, 9.44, 8.76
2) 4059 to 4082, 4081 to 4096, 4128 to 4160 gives 1.1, 9.44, 8.52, 8.52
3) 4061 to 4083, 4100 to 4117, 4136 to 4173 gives 1.6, 9.54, 8.29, 8.66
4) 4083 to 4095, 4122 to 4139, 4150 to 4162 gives 0.6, 8.59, 8.53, 8.96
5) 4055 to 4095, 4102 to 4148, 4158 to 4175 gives 4.0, 9.19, 8.23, 8.87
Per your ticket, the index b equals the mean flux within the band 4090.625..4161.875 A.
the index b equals 8.35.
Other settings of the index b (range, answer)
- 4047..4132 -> 8.75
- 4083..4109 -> 8.13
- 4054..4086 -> 9.55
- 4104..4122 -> 8.05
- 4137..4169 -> 8.64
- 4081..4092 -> 8.83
